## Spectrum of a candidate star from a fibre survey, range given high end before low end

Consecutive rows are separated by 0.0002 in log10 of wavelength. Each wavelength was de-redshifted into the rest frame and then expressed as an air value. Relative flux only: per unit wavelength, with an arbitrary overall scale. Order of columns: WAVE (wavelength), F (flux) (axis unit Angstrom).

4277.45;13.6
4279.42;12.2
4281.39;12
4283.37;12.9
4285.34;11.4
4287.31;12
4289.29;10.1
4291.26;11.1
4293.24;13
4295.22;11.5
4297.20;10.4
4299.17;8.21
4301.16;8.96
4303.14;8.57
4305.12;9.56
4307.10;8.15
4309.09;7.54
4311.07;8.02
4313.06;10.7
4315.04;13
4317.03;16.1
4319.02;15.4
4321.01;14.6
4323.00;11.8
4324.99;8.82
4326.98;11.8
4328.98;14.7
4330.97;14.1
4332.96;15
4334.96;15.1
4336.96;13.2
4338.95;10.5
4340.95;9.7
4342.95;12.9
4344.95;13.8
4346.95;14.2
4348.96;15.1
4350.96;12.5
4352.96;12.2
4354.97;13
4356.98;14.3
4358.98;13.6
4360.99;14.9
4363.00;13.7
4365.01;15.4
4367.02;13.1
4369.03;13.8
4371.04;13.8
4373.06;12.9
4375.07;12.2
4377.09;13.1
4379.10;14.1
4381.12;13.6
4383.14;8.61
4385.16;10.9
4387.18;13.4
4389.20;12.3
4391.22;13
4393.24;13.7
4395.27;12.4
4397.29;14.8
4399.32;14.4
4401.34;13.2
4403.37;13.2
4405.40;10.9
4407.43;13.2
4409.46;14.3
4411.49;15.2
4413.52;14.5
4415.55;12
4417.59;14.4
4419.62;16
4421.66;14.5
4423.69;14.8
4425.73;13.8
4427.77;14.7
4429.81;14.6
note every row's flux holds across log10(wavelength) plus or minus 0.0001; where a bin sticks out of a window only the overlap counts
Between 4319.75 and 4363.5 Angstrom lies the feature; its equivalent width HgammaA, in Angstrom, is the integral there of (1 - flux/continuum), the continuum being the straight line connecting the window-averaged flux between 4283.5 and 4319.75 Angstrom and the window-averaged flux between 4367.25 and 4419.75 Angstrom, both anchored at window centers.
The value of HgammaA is -4.97 Angstrom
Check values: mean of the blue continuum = 10.8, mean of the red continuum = 13.2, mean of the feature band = 13.2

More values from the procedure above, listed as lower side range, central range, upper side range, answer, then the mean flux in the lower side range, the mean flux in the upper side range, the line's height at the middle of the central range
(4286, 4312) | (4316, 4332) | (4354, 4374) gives -2.94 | 9.8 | 13.9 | 11.4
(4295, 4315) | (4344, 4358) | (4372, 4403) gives -2.90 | 9.26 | 12.8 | 11.3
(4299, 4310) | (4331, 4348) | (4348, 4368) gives -1.70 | 8.52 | 13.8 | 12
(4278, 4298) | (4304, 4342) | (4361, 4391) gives 0.78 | 11.7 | 13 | 12.2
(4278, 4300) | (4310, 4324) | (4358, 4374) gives -0.50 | 11.4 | 13.9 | 12.3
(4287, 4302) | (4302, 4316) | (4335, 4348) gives 2.35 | 10.6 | 12.6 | 11.2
